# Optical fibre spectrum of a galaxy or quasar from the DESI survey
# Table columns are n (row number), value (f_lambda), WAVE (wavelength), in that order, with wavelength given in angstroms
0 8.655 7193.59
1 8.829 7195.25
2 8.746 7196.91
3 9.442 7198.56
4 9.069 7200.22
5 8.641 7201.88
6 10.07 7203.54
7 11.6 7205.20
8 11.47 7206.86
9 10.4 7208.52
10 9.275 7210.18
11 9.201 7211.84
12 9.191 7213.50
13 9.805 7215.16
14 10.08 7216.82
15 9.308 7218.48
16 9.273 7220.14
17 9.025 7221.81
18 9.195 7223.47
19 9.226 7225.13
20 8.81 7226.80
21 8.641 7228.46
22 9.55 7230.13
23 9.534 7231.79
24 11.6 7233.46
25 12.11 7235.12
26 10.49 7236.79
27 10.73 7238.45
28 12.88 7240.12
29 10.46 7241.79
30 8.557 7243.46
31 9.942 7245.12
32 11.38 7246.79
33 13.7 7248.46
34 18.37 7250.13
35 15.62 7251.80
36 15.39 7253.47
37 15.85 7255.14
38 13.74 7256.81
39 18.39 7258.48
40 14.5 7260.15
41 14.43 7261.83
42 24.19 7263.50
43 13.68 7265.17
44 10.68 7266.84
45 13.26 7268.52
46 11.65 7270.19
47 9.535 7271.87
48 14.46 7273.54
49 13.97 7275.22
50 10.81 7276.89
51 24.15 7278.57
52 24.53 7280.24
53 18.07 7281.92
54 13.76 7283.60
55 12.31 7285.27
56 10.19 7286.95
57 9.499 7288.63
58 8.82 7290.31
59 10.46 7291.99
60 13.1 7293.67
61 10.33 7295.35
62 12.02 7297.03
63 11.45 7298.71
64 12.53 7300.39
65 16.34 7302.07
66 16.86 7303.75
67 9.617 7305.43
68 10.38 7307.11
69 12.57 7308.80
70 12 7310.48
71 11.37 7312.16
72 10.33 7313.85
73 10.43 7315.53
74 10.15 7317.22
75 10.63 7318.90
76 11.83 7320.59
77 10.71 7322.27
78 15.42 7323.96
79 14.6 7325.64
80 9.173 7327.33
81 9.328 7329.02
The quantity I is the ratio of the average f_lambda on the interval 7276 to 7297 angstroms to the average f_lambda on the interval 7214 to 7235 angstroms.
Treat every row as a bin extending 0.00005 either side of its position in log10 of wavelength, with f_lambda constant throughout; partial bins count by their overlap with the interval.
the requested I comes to 1.44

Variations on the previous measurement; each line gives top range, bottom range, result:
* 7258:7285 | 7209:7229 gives 1.67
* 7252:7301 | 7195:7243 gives 1.42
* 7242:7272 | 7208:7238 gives 1.45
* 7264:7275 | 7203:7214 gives 1.24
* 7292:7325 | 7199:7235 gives 1.23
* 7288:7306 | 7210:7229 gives 1.29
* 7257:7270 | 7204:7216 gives 1.51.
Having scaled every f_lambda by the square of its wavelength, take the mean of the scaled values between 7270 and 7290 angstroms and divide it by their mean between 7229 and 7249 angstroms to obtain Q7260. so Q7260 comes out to 1.34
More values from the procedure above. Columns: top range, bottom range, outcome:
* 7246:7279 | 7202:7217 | 1.49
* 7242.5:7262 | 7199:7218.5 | 1.45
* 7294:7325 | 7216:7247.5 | 1.22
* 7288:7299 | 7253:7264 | 0.66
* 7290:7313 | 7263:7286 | 0.80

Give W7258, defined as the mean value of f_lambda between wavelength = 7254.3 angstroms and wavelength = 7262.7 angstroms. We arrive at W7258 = 15.4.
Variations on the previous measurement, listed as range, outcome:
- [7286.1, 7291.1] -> 9.5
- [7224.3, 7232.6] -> 9.15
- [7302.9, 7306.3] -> 13.2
